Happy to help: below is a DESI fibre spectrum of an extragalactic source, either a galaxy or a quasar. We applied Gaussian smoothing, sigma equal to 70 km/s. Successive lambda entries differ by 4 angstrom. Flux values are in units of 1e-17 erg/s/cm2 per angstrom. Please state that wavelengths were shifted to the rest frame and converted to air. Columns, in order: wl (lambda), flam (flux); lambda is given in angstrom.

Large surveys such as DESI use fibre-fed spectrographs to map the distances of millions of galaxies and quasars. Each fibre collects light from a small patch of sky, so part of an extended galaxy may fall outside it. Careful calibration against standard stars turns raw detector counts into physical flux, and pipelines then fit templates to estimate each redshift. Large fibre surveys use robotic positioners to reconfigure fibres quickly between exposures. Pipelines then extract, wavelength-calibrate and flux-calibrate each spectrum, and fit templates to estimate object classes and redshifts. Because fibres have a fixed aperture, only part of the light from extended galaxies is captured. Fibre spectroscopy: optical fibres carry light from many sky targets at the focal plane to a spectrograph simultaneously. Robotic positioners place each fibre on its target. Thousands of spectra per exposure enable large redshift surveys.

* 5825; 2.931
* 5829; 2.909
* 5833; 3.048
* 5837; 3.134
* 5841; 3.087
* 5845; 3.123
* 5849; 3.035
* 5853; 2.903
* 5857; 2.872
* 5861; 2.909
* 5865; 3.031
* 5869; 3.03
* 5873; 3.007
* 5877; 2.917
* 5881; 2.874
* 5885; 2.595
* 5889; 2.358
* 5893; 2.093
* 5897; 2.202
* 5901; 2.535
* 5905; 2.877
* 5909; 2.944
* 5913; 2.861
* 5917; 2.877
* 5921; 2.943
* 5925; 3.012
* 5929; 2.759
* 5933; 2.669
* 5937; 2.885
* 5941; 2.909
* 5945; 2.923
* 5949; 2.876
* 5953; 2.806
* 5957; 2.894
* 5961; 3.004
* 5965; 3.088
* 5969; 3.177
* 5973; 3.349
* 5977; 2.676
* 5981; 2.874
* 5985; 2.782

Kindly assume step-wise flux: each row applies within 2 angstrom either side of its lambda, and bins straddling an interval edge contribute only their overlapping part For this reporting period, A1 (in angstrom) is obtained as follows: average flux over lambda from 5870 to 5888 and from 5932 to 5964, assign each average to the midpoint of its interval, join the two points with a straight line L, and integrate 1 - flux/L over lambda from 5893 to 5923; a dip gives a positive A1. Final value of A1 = 1.6 angstrom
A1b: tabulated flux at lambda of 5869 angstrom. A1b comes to 3.03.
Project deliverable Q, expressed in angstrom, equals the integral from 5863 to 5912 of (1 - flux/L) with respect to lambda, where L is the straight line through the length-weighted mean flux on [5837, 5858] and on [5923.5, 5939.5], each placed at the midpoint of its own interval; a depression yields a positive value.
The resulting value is 3.7 angstrom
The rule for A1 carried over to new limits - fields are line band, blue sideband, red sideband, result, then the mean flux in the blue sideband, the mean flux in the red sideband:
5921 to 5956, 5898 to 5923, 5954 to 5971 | 0.80 angstrom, 2.81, 3.03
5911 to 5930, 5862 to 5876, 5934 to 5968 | 0.37 angstrom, 3.01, 2.92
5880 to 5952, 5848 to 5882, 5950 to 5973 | 6.19 angstrom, 2.95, 3.02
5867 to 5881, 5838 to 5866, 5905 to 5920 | -0.04 angstrom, 3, 2.9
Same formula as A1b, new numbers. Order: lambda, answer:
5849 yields 3.035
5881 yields 2.874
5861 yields 2.909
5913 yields 2.861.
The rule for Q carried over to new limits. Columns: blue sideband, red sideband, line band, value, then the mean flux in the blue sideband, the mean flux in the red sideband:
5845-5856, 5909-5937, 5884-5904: 3.7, 2.99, 2.86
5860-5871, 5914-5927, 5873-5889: 1.1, 3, 2.94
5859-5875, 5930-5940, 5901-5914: 0.1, 2.99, 2.79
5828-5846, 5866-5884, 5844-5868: 0.2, 3.07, 2.94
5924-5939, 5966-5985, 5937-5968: -0.3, 2.82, 3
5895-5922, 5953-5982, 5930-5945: 0.2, 2.74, 3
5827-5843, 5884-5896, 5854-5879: -3.2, 3.04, 2.32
